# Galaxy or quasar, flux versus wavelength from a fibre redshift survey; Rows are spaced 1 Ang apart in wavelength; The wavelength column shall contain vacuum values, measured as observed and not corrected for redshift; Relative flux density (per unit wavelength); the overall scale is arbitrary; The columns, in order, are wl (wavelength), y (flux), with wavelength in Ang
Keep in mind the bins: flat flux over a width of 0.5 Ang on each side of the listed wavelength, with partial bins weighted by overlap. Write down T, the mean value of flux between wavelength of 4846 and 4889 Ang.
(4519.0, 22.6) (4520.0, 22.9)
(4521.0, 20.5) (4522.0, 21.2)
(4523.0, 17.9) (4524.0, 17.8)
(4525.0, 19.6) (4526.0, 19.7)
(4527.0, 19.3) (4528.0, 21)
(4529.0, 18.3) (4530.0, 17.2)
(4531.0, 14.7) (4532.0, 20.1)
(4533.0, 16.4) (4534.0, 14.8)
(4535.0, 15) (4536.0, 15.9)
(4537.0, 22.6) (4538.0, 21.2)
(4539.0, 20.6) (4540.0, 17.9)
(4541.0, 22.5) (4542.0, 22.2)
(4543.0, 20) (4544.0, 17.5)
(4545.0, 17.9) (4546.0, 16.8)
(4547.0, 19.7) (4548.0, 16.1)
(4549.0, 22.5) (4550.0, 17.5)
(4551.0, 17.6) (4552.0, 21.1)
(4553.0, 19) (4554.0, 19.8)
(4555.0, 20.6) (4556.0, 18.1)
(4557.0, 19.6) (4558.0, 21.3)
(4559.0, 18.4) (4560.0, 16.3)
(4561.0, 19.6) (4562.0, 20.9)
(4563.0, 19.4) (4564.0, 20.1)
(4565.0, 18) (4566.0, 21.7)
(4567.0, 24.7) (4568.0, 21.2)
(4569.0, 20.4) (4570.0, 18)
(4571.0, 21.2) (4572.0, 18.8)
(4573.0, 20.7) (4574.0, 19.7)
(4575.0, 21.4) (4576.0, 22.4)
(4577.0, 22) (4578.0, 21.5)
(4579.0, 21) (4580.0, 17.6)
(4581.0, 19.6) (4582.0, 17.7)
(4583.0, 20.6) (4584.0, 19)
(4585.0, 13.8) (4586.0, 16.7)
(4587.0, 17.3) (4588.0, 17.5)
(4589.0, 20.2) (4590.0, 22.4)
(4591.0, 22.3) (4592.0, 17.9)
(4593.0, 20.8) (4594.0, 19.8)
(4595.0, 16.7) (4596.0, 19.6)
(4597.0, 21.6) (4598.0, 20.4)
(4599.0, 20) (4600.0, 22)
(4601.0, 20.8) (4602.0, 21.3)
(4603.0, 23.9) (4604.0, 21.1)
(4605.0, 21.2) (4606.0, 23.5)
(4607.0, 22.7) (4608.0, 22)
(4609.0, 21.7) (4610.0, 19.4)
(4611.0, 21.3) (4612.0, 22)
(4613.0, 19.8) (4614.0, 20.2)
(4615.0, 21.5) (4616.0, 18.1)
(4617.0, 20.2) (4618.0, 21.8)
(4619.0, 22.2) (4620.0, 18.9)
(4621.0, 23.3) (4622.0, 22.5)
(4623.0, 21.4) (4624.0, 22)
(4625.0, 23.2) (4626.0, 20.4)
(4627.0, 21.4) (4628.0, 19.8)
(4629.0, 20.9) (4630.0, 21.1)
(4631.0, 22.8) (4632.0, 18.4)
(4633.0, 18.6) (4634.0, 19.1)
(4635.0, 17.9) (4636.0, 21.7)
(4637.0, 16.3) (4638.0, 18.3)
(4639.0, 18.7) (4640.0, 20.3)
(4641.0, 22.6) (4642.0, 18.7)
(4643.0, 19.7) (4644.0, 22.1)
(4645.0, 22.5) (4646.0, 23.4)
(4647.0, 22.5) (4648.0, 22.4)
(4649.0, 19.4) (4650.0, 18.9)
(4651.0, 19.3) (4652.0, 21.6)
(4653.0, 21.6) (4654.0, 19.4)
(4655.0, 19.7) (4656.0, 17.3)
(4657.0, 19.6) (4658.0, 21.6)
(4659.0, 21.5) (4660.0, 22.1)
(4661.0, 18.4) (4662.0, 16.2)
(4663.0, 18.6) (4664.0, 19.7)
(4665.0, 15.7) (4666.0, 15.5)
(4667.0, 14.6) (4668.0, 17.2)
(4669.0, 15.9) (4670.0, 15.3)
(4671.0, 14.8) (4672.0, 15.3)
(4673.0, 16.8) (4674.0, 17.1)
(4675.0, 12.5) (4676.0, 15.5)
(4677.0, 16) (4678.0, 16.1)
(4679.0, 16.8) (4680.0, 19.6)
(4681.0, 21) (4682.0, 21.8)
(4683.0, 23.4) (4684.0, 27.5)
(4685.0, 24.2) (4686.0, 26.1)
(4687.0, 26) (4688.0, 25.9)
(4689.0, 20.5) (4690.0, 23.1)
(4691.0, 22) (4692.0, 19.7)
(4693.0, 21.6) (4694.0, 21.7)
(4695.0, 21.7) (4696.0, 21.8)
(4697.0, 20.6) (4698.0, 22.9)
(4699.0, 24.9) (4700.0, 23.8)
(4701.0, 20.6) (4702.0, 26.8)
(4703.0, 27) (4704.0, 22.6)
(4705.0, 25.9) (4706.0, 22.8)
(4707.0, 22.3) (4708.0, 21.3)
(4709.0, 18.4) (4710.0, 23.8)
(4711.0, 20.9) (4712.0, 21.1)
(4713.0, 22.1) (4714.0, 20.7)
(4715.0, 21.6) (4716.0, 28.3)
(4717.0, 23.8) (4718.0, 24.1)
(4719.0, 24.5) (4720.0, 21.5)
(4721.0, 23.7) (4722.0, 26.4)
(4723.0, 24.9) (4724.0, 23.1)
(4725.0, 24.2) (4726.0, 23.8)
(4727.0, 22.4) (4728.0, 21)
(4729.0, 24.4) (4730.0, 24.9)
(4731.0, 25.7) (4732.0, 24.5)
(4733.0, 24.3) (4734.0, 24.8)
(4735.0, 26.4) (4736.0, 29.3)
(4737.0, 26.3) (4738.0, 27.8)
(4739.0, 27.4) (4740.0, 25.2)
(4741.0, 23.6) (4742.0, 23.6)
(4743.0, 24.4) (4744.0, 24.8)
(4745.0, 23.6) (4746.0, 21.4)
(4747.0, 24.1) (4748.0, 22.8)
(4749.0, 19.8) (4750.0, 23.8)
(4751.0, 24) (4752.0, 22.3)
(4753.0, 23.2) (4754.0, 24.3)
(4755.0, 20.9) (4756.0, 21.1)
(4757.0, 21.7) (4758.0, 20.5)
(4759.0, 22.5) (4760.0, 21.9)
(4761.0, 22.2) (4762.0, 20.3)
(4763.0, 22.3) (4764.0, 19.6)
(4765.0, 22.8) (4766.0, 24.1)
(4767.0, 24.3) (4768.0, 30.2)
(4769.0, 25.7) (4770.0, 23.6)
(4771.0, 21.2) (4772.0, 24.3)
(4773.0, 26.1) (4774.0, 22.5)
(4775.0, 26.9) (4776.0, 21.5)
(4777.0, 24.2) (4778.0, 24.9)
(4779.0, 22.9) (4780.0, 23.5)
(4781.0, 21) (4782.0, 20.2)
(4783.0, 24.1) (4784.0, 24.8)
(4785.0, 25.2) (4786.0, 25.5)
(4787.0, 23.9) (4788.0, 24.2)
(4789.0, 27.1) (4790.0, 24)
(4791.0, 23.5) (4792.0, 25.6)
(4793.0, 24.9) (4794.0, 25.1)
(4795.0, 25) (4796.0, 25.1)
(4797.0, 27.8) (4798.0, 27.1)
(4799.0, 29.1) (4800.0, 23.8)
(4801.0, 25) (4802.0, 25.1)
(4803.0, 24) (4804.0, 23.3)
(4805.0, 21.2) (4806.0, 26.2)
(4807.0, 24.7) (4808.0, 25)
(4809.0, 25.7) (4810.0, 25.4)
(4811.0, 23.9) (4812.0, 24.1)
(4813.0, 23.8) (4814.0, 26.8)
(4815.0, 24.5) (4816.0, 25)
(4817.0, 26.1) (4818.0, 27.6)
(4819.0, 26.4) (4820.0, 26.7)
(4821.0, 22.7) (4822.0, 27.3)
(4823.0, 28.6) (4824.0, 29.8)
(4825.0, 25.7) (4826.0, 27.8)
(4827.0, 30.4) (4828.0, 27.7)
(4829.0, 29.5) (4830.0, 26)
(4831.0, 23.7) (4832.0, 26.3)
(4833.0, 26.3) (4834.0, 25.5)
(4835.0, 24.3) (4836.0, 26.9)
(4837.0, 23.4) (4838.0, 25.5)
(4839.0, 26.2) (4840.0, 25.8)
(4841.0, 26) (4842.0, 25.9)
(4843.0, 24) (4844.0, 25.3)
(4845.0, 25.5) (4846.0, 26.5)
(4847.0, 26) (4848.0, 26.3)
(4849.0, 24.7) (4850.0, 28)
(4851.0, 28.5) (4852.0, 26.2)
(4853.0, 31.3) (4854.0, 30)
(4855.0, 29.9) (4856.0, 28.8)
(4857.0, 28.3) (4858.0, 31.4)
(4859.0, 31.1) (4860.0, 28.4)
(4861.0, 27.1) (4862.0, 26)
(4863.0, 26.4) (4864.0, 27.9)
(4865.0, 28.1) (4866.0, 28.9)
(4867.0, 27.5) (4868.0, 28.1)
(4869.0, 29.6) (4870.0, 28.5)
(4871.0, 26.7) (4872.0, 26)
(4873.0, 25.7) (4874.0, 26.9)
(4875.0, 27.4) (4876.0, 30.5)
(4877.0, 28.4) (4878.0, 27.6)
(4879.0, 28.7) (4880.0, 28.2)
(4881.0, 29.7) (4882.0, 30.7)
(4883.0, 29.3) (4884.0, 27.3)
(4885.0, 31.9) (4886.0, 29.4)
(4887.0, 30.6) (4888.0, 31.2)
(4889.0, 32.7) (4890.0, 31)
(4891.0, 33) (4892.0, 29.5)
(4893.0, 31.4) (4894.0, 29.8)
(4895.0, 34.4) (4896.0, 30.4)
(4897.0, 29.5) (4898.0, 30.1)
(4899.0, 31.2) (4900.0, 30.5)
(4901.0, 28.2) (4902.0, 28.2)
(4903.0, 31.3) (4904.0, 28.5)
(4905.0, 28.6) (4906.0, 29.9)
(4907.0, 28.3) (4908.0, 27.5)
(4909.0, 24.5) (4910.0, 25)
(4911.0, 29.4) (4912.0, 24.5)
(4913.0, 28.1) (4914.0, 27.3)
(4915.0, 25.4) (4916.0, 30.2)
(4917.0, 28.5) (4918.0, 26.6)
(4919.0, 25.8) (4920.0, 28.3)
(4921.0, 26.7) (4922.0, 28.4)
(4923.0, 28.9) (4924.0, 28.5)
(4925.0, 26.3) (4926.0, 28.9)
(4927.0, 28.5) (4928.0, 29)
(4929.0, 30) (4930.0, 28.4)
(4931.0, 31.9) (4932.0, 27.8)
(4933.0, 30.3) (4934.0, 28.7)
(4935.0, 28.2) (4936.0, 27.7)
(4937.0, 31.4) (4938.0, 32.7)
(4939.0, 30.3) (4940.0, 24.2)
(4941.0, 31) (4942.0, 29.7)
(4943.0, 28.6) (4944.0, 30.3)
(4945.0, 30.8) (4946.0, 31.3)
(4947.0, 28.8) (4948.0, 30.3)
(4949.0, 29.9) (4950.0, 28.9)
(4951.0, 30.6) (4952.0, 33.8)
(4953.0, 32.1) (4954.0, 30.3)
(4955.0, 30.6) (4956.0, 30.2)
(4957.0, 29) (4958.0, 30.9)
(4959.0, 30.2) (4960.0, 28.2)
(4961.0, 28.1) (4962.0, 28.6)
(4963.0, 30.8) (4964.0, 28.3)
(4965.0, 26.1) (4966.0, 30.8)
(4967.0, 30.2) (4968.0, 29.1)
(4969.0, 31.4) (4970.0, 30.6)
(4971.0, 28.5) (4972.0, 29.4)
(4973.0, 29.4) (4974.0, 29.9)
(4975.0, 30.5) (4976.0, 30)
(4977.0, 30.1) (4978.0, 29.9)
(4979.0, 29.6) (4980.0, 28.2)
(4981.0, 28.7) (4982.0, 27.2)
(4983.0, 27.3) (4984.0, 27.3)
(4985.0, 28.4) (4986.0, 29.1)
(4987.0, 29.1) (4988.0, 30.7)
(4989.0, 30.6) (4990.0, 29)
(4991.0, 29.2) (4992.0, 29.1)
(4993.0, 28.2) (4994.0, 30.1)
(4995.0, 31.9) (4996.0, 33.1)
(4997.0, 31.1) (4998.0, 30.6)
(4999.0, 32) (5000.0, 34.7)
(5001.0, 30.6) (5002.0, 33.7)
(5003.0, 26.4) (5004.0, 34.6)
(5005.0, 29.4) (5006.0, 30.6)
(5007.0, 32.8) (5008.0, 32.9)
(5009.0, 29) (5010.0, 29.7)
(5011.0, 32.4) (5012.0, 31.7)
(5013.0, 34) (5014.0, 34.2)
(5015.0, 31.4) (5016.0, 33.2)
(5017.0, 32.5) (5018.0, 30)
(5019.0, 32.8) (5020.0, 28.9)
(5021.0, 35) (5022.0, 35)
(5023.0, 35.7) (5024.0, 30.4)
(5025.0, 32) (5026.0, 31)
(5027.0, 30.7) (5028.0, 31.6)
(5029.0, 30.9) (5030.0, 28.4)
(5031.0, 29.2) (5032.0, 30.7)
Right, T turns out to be 28.4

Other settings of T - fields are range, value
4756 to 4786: 23.3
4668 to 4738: 22.2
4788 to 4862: 26.2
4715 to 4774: 23.8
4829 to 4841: 25.6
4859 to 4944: 28.8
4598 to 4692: 20.2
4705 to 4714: 21.8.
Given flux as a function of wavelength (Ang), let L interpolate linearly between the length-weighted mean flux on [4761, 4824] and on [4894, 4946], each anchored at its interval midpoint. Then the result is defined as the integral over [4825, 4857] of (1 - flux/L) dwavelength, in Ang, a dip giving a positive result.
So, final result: -0.6 Ang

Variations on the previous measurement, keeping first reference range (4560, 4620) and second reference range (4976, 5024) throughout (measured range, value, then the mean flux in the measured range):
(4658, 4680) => 5.3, 16.9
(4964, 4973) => 0.2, 29.4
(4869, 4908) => -2.1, 29.5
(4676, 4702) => 1.1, 21.9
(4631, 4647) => 1.1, 20.1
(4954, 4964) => 0.1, 29.6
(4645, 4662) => 1.1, 20.5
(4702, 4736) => -0.1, 23.7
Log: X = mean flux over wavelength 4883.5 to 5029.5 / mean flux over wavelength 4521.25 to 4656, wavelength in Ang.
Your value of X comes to 1.50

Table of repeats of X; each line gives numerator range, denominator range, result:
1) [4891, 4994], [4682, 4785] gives 1.24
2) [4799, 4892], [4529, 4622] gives 1.37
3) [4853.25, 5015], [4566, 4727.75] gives 1.42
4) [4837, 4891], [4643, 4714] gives 1.37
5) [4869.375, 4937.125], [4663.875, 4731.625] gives 1.34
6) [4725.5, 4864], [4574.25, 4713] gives 1.23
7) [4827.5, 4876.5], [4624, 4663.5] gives 1.34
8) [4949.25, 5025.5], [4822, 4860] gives 1.13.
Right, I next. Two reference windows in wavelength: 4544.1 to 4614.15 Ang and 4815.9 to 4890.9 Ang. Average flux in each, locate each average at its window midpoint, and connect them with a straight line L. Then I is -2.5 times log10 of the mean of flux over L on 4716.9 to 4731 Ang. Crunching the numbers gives 0.01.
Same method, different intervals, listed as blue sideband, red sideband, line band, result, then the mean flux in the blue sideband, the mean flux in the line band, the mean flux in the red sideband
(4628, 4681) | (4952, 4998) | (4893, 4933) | -0.041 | 18.8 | 28.6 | 29.6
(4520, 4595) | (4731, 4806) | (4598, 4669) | 0.036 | 19.4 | 20.3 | 24.1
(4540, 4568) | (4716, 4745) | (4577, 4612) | 0.031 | 19.6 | 20.2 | 24.7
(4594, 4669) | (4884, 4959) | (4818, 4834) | -0.024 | 20.3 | 27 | 29.4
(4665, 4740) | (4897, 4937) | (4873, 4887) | -0.061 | 22.1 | 28.9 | 28.4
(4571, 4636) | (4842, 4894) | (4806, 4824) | 0.049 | 20.4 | 25.7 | 28.5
